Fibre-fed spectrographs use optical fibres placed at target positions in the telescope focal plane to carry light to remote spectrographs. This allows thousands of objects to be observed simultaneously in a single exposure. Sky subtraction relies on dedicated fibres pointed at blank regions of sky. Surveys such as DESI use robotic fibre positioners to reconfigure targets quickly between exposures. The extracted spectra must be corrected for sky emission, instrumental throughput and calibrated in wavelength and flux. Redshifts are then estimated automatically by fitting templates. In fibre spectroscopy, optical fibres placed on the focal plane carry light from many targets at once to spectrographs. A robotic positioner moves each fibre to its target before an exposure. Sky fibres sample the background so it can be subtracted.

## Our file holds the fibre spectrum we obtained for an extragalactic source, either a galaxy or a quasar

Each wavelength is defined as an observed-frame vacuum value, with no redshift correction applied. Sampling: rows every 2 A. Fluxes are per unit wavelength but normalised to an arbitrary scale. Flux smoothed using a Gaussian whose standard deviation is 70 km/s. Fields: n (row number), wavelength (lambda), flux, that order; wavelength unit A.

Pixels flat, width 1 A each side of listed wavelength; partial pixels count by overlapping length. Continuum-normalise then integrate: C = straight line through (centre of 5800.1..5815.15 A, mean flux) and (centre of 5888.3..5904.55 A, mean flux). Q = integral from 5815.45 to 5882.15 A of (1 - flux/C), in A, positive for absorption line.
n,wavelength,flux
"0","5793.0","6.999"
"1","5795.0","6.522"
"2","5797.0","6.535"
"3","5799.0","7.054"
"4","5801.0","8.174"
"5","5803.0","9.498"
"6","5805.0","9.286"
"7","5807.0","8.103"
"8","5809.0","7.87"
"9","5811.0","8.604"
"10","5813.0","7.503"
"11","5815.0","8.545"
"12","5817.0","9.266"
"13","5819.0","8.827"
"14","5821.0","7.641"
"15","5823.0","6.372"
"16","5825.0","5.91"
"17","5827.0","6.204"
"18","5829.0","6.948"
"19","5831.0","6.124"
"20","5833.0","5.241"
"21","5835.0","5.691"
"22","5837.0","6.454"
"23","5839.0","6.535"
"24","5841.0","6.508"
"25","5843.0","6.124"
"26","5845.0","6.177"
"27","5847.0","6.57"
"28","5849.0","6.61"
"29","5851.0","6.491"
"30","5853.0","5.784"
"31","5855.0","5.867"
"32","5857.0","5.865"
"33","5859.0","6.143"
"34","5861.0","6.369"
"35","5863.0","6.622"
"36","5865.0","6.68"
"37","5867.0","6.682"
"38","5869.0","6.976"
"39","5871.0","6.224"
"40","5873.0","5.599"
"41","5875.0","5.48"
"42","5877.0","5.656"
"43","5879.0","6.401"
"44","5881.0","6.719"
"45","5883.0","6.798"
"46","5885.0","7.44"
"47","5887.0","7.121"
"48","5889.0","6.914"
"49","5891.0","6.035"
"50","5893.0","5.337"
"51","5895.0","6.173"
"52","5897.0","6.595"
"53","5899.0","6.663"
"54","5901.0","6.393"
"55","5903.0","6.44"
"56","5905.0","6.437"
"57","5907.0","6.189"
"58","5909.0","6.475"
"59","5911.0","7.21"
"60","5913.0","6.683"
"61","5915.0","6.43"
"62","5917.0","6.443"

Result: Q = 8.8 A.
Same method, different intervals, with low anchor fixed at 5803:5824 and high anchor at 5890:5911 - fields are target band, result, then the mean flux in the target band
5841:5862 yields 3.4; 6.21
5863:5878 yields 1.7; 6.21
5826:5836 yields 2.3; 6.04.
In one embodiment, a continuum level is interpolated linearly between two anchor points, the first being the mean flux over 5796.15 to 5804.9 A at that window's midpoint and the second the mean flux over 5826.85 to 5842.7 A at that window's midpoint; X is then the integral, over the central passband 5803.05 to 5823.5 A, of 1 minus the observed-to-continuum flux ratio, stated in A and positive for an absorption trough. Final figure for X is -2.7 A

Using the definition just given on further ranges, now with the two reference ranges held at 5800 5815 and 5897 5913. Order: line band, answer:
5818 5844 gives 4.8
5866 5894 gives 2.6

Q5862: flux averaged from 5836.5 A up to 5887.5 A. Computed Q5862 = 6.37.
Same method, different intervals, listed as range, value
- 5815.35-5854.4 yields 6.63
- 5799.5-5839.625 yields 7.44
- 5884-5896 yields 6.5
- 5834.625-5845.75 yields 6.28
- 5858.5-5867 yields 6.5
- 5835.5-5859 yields 6.25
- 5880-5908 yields 6.52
